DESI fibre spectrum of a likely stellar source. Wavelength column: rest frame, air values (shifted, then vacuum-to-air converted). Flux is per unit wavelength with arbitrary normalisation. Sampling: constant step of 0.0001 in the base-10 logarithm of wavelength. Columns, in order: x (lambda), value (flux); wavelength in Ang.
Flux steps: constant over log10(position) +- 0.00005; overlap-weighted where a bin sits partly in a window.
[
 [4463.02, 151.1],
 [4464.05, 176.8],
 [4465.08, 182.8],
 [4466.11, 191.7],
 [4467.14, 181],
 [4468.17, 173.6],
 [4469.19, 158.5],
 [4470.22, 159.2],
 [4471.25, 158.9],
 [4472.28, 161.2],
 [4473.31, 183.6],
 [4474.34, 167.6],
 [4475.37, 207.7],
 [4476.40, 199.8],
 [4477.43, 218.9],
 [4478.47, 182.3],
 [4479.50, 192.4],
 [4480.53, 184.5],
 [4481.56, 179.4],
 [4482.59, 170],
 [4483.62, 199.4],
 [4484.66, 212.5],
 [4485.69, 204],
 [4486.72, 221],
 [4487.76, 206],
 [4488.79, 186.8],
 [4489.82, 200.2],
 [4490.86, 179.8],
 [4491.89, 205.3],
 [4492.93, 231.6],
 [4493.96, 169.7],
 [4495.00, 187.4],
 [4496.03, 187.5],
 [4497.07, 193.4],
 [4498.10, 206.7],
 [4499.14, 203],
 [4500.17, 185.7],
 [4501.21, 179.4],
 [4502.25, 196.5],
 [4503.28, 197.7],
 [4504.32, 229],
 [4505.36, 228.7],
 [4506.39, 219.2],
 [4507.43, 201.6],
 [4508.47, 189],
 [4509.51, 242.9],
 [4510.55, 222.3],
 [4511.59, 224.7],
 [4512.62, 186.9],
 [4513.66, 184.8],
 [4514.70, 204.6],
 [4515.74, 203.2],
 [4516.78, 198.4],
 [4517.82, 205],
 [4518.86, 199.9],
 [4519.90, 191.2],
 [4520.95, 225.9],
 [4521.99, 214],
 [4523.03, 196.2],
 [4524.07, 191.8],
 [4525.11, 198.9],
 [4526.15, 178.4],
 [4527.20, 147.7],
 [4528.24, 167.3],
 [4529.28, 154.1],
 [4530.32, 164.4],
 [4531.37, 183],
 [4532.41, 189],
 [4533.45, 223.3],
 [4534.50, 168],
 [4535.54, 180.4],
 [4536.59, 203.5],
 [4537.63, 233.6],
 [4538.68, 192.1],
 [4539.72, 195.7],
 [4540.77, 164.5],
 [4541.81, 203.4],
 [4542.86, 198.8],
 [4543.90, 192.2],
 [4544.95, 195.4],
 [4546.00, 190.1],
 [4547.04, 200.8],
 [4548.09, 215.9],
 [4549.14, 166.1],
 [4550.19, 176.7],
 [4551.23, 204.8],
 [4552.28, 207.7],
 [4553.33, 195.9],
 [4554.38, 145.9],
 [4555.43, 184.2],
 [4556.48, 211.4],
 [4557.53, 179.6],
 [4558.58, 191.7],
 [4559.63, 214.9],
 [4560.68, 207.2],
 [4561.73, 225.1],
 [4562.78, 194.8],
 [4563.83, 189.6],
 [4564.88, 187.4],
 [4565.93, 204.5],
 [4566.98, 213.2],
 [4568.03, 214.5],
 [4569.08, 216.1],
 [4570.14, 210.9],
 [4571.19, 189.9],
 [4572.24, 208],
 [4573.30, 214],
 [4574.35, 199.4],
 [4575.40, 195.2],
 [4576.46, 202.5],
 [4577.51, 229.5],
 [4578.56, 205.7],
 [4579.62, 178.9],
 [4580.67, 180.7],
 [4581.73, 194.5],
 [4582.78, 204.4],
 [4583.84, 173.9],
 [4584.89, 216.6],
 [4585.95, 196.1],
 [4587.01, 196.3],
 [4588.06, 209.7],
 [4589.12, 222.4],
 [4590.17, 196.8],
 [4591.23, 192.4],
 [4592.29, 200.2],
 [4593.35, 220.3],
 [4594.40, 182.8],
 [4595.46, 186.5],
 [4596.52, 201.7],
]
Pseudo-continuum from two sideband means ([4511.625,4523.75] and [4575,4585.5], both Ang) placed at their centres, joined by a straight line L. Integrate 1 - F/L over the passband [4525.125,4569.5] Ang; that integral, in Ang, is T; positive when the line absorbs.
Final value 1.7 Ang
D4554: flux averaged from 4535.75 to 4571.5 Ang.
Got 197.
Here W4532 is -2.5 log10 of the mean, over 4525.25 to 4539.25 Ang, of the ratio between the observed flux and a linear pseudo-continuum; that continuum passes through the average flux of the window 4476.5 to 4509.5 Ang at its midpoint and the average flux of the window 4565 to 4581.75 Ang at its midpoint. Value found 0.10 mag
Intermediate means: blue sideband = 199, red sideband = 203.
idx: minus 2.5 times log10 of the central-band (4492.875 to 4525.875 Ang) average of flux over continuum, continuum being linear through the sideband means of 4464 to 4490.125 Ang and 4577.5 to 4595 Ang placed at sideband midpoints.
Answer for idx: -0.07 mag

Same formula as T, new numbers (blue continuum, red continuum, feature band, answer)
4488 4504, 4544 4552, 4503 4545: -0.74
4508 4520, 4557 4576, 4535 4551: 0.77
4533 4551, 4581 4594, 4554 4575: -0.28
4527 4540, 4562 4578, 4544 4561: 0.24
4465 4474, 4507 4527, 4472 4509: -2.29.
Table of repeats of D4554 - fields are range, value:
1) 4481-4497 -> 196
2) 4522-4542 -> 187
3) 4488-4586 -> 197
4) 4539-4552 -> 192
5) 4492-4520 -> 203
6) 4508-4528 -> 200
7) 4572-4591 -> 201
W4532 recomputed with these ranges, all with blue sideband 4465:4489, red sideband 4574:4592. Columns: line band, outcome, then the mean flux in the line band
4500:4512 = -0.107 mag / 210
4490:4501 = -0.031 mag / 195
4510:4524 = -0.068 mag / 204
